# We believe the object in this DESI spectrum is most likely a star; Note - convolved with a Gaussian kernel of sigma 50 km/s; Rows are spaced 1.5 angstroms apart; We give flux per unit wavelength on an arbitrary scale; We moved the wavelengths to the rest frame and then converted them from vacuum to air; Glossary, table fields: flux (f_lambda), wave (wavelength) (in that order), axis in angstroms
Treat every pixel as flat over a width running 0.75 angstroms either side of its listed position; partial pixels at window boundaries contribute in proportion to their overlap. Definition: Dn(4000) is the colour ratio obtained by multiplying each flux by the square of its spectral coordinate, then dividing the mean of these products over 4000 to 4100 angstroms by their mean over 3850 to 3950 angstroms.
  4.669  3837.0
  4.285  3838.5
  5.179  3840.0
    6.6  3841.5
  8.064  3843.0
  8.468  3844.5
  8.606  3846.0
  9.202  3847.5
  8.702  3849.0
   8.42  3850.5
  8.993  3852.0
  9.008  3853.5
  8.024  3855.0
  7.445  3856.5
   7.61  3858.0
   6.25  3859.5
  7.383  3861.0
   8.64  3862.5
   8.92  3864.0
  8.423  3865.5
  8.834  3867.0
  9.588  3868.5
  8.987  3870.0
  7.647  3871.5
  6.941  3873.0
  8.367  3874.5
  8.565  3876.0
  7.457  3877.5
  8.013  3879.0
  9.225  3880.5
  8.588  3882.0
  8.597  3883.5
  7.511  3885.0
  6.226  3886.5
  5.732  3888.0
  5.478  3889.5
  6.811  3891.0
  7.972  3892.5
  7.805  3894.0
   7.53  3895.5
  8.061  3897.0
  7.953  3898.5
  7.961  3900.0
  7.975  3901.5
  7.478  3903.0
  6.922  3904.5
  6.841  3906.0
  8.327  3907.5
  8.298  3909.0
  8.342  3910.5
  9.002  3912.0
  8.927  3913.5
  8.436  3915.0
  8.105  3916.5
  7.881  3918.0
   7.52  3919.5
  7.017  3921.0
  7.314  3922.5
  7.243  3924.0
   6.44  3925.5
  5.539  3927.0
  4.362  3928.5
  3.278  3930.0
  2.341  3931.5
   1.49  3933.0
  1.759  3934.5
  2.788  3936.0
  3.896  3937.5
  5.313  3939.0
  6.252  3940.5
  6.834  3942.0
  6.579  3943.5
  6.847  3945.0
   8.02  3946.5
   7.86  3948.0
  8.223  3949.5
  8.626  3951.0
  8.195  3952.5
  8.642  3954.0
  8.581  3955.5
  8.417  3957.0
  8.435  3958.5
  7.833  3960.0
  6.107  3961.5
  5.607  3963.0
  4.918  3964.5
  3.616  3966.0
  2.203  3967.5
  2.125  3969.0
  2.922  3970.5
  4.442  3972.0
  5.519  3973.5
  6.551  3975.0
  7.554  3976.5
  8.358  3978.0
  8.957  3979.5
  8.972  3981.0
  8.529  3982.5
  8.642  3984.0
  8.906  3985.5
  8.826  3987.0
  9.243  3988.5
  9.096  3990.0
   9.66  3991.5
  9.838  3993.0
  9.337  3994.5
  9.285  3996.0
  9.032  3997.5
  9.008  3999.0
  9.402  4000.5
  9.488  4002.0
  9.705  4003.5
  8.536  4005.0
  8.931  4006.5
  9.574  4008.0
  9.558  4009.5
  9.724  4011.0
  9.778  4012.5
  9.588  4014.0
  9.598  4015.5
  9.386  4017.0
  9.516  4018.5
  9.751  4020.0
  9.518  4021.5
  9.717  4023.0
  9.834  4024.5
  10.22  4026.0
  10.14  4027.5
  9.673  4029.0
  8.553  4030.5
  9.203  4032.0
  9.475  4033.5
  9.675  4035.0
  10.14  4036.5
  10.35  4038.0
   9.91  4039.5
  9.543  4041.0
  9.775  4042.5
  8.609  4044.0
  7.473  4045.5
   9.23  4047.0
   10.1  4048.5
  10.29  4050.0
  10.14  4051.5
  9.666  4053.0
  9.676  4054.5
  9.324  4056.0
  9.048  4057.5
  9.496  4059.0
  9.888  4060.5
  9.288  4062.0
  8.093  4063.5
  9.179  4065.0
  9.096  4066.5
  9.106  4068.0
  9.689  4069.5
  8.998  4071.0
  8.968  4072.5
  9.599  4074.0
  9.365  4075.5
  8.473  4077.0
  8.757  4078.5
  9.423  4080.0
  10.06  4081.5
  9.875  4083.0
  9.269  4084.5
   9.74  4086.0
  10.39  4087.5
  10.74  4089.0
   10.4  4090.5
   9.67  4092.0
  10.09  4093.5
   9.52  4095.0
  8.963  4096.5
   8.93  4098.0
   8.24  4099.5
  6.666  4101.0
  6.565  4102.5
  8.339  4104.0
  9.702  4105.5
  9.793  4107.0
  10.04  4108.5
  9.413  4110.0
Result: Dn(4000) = 1.4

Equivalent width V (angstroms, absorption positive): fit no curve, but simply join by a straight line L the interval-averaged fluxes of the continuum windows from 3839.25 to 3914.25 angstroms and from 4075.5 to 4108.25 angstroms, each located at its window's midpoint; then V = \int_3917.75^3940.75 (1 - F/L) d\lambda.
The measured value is 9.2 angstroms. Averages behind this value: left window 7.92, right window 9.24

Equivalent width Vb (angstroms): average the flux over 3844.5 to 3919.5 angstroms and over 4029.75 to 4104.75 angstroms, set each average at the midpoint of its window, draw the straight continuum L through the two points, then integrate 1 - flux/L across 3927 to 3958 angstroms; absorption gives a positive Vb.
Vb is 9.25 angstroms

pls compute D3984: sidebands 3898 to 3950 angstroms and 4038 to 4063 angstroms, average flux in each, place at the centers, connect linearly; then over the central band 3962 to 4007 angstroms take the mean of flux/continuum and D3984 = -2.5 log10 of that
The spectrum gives 0.06 mag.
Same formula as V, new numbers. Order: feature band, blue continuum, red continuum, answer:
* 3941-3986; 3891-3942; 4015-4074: 4.30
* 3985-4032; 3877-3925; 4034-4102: -3.45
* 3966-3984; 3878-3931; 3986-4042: 5.66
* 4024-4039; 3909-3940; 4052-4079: -2.33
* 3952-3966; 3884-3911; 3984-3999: 2.24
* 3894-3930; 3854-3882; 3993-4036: 4.56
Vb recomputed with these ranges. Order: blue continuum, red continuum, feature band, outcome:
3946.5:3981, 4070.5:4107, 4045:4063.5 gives -2.06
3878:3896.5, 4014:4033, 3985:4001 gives -0.22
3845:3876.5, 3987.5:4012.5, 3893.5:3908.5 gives 1.60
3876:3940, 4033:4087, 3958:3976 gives 6.41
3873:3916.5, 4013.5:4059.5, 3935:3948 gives 3.93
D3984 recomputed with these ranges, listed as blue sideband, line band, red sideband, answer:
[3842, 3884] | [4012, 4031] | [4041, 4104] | -0.072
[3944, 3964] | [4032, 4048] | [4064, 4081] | -0.079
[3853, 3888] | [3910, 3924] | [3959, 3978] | -0.200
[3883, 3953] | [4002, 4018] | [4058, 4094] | -0.135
